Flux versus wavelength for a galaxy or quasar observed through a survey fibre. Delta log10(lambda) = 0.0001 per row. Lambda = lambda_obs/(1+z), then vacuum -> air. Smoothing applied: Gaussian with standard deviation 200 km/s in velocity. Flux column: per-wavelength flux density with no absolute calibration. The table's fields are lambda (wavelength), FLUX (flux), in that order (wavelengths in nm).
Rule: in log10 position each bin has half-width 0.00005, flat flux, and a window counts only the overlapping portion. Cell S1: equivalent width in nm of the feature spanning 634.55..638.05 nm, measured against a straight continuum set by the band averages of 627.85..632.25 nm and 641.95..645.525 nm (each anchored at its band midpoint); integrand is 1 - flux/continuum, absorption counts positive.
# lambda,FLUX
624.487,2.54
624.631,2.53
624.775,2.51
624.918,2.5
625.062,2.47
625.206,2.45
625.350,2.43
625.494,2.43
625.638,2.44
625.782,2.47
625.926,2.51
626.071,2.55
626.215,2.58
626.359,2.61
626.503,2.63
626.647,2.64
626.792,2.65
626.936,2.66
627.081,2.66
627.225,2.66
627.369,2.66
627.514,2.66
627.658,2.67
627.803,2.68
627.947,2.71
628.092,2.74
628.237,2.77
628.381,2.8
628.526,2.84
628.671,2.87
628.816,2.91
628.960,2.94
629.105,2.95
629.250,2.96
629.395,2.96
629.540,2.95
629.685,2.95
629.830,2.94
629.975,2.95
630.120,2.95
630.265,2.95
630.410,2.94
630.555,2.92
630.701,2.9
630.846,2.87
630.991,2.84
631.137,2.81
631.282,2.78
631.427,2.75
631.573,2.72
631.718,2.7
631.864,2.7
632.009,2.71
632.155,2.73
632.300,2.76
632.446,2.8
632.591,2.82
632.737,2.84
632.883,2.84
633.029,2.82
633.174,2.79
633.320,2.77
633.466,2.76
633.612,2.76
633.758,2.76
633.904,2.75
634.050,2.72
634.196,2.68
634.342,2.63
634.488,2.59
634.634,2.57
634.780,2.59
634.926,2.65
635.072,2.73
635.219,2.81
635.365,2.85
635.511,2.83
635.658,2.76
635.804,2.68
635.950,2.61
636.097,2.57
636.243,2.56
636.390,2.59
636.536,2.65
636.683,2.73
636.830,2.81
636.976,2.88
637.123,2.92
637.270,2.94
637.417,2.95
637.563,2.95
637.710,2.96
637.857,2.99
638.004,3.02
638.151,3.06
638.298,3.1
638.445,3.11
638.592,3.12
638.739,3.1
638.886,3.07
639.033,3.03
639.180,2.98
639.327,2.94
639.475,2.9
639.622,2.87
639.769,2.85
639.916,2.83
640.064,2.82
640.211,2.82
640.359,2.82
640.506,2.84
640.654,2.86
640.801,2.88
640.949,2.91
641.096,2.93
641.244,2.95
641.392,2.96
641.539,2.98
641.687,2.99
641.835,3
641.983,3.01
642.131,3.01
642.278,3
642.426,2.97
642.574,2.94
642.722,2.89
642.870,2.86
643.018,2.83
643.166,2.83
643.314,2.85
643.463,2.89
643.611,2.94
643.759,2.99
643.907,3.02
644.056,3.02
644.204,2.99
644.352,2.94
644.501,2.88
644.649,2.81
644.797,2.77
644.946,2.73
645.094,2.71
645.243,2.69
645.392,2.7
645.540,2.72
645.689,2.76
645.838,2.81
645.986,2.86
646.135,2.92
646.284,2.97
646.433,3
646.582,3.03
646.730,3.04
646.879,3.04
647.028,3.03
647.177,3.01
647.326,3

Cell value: 0.112 nm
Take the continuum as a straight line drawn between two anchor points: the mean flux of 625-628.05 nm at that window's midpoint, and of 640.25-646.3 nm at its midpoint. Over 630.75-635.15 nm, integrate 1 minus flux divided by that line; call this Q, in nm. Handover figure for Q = -0.07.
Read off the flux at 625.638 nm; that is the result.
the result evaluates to 2.44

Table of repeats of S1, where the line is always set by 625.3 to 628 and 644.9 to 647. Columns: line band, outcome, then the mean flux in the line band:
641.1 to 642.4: -0.08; 2.98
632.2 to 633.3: -0.05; 2.81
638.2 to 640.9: -0.16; 2.94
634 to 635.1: 0.03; 2.64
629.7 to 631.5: -0.16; 2.89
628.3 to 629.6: -0.14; 2.91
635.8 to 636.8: 0.04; 2.63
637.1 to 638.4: -0.12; 2.99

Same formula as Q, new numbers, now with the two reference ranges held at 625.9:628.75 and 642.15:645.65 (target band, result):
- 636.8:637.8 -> -0.05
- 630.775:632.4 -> -0.02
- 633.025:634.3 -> 0.00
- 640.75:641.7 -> -0.03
